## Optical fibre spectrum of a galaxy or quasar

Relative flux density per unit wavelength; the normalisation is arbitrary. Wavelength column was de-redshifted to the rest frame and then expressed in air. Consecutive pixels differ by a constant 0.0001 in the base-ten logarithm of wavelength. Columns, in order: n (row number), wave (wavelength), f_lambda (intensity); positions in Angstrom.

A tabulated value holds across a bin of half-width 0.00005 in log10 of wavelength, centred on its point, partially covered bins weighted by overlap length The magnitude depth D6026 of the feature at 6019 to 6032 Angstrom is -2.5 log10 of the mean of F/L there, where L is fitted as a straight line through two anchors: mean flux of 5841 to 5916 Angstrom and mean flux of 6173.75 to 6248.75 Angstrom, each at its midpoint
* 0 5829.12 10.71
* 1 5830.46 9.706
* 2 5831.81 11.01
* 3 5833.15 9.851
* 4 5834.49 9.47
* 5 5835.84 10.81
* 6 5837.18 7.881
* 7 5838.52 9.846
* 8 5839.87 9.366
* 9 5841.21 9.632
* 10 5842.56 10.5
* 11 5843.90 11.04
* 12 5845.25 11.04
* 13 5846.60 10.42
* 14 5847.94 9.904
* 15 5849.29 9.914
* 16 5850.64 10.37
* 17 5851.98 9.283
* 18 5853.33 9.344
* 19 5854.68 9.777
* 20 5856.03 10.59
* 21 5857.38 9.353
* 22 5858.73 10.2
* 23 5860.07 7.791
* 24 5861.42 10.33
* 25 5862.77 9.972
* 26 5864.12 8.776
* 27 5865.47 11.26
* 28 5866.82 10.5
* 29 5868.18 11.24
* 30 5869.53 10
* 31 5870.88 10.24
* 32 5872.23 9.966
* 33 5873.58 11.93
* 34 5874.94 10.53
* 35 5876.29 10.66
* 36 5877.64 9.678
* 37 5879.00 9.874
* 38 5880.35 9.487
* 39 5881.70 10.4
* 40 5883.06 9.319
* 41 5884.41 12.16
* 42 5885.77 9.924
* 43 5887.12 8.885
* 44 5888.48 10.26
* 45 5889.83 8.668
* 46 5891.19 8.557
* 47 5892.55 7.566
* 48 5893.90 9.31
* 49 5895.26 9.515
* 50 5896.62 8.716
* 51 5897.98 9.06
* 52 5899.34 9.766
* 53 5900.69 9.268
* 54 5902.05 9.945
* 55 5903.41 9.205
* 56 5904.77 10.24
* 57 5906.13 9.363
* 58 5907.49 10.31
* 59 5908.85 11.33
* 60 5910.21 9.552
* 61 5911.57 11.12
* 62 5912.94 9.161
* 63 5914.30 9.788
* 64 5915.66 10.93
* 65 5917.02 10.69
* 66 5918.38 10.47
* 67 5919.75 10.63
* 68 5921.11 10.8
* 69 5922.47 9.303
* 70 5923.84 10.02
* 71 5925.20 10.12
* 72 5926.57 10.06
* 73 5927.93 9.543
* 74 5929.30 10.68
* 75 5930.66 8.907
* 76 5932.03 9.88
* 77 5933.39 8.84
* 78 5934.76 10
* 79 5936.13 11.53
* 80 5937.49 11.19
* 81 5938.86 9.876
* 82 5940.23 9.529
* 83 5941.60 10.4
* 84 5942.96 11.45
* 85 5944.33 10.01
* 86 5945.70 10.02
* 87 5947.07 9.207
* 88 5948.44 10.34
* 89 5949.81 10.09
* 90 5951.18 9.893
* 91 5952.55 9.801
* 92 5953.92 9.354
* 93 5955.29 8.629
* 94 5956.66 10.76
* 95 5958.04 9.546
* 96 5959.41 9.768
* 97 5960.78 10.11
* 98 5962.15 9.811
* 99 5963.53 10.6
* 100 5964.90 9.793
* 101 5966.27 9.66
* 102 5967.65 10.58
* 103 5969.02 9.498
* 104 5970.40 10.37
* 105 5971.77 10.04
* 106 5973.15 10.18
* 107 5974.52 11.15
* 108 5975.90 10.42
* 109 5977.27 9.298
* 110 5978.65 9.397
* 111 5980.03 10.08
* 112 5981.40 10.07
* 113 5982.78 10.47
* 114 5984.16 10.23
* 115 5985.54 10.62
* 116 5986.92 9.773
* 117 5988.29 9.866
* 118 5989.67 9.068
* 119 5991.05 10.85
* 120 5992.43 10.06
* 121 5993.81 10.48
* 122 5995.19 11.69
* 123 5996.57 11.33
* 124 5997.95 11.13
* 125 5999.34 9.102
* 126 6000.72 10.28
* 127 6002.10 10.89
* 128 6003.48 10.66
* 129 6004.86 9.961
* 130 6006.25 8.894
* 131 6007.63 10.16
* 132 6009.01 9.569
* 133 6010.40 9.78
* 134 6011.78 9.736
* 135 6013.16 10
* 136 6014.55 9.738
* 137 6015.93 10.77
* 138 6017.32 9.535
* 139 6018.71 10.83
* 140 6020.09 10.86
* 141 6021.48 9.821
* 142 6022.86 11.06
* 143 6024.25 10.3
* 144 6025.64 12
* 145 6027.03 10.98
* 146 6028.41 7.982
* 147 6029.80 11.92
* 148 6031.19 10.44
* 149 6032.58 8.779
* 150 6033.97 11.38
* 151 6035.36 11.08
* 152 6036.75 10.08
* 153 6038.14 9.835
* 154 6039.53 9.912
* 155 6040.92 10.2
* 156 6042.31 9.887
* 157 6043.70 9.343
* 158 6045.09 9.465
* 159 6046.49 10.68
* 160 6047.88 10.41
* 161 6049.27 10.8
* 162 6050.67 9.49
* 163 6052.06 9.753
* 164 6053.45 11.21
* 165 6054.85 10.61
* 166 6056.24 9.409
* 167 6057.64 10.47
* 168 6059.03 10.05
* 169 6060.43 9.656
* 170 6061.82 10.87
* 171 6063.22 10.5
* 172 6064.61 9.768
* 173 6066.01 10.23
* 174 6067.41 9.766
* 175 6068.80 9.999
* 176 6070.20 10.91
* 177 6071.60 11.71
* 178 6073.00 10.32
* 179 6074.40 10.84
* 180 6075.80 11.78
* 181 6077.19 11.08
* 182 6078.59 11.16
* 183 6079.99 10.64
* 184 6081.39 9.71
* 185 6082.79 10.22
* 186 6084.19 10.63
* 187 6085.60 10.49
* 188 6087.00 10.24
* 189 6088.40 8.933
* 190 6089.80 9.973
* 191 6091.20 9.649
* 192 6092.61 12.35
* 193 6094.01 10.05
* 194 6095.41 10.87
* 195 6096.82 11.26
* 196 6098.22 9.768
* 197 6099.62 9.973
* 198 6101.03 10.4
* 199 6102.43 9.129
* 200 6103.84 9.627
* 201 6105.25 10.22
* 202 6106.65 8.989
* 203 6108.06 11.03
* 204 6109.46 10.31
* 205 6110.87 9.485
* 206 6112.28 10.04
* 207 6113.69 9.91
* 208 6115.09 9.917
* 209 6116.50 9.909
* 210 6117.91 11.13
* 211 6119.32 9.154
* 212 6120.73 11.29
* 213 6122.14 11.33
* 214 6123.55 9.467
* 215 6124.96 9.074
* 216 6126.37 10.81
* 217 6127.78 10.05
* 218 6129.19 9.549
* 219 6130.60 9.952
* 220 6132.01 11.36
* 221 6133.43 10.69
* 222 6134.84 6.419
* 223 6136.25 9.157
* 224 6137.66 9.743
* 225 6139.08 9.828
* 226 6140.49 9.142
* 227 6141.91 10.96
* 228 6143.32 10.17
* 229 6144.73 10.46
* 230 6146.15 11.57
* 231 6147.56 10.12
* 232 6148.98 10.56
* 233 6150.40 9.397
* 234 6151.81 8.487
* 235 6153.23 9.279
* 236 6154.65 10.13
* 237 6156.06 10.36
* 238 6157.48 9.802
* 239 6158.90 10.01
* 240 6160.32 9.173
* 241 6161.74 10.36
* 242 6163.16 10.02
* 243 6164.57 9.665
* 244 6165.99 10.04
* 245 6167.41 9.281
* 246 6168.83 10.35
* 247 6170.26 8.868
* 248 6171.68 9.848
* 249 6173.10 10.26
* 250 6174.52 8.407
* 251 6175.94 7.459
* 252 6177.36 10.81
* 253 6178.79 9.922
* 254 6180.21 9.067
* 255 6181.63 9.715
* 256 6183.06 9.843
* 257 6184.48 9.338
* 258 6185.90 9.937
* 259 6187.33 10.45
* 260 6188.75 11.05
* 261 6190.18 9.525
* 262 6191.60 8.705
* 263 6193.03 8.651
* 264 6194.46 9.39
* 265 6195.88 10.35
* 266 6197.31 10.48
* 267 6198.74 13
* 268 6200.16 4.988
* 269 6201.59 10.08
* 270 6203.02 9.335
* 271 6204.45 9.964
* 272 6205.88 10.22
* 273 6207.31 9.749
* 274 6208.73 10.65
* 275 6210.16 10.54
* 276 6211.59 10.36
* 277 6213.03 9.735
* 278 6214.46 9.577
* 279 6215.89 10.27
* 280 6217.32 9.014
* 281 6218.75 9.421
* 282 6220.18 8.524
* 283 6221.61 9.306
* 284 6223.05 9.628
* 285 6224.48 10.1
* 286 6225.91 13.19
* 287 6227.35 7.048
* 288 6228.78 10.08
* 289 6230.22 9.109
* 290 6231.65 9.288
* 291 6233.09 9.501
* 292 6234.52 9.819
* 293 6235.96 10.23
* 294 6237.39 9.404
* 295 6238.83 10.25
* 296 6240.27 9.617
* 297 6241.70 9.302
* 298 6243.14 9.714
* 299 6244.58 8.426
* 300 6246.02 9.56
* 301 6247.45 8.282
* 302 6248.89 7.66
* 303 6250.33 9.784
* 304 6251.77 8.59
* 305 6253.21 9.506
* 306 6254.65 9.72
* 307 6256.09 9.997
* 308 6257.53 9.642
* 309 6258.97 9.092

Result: -0.09 mag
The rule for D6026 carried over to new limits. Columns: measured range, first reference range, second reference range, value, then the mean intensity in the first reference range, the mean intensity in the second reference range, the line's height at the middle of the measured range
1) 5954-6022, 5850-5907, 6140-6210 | -0.04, 9.79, 9.79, 9.79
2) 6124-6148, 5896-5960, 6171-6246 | -0.02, 9.98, 9.67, 9.75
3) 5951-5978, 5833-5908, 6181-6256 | -0.02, 9.84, 9.62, 9.78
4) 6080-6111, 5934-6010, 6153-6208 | -0.03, 10.1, 9.69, 9.87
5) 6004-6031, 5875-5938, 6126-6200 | -0.04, 9.89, 9.81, 9.85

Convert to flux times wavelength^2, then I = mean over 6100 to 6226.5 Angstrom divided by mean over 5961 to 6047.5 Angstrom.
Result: 1.02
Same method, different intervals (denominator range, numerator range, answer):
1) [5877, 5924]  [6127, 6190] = 1.09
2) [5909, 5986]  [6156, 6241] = 1.05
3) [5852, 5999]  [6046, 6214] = 1.07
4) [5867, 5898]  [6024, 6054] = 1.10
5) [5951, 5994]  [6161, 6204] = 1.03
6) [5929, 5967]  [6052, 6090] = 1.09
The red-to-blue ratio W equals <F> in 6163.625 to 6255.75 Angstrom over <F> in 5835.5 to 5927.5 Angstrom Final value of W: 0.97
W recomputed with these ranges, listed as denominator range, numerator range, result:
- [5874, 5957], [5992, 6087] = 1.04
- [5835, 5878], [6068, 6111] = 1.03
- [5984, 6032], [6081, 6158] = 0.98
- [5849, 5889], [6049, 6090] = 1.03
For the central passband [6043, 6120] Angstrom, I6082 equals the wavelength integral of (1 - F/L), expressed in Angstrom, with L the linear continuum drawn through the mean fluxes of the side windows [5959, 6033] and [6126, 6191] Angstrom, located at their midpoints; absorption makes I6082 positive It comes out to -2.1 Angstrom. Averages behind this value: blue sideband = 10.2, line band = 10.3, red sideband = 9.81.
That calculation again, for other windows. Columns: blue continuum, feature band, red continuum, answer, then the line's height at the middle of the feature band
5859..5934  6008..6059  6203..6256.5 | -2.3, 9.78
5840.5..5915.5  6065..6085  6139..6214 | -1.6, 9.84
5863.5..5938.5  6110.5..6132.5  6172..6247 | -0.9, 9.75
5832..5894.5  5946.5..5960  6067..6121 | 0.4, 10.1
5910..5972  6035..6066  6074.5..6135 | 0.1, 10.2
